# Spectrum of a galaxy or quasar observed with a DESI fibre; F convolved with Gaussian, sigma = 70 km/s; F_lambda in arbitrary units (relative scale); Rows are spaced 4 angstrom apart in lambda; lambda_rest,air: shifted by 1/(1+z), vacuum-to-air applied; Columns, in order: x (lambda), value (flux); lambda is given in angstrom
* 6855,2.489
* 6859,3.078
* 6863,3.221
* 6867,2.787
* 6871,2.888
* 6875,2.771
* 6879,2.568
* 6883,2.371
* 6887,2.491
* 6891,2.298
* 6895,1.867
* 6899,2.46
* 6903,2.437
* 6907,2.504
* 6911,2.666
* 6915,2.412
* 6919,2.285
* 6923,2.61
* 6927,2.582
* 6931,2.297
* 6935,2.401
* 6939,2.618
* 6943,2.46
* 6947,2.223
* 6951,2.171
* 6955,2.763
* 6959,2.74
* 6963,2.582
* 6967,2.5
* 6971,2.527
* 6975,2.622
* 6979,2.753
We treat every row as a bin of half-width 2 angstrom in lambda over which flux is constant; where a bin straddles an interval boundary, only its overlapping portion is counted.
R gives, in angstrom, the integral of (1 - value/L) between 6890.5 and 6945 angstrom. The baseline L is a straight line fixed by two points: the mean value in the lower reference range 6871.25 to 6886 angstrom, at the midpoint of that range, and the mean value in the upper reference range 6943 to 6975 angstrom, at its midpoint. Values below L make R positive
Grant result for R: 2.8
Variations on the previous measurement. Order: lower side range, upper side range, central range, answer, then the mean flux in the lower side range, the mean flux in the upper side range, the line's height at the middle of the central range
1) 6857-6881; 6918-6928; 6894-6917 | 1.8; 2.89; 2.5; 2.63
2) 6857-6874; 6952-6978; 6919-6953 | 3.8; 2.98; 2.61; 2.72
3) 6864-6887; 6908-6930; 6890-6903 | 1.8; 2.68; 2.5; 2.6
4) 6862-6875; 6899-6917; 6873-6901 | 3.3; 2.92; 2.5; 2.72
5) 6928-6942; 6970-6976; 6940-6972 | 0.3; 2.45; 2.57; 2.52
